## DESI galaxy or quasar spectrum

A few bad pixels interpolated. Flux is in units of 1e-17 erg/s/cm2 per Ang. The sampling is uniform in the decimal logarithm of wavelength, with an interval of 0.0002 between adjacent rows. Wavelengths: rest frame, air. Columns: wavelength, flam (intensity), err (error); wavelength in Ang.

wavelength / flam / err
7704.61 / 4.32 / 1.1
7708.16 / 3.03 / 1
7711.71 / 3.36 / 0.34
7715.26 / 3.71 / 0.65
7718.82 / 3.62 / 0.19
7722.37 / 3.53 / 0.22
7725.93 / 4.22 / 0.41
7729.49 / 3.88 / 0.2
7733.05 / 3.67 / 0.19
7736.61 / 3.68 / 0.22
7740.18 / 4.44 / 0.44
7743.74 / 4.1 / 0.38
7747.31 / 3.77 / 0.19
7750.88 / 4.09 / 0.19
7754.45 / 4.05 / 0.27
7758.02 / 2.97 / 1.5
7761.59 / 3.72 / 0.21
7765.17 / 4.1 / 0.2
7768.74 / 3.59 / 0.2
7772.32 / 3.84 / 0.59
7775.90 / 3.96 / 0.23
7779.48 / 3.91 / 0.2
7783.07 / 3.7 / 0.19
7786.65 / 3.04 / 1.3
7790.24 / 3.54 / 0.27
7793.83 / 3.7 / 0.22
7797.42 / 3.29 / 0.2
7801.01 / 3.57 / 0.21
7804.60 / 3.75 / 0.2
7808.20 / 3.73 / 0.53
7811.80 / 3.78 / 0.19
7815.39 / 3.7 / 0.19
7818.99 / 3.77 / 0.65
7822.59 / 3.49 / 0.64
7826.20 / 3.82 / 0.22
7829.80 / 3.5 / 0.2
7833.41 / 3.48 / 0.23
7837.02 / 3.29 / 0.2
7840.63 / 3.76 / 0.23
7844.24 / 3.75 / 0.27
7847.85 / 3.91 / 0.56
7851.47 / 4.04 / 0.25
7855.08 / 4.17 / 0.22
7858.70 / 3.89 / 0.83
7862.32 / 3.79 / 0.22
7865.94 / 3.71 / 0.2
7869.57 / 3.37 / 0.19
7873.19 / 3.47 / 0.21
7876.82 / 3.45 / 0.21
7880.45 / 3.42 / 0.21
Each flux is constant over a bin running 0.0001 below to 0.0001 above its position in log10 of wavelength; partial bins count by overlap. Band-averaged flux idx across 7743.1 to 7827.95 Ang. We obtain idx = 3.7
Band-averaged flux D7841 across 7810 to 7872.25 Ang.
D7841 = 3.72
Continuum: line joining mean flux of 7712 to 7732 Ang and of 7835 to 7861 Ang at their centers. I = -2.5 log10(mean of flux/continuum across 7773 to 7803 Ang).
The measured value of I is 0.06 mag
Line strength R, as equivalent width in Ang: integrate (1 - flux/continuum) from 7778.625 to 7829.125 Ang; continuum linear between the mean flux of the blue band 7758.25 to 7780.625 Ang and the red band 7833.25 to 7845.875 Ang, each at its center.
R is 0.9 Ang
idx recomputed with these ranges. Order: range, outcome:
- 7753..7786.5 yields 3.72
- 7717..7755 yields 3.91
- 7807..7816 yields 3.74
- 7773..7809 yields 3.62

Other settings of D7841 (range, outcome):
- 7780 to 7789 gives 3.45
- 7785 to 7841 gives 3.57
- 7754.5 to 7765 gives 3.58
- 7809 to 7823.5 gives 3.7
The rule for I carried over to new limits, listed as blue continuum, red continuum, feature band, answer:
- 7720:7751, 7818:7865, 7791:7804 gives 0.080 mag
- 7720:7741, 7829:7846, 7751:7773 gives 0.013 mag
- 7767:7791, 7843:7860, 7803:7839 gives 0.059 mag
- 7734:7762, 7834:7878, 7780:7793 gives 0.093 mag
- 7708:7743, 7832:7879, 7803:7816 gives -0.007 mag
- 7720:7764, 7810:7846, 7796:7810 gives 0.030 mag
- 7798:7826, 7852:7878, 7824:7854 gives -0.002 mag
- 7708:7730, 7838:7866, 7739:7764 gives -0.048 mag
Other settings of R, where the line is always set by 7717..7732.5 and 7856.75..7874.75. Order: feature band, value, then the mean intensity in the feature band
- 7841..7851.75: -0.6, 3.86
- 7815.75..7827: 0.0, 3.68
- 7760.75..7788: 0.0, 3.74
